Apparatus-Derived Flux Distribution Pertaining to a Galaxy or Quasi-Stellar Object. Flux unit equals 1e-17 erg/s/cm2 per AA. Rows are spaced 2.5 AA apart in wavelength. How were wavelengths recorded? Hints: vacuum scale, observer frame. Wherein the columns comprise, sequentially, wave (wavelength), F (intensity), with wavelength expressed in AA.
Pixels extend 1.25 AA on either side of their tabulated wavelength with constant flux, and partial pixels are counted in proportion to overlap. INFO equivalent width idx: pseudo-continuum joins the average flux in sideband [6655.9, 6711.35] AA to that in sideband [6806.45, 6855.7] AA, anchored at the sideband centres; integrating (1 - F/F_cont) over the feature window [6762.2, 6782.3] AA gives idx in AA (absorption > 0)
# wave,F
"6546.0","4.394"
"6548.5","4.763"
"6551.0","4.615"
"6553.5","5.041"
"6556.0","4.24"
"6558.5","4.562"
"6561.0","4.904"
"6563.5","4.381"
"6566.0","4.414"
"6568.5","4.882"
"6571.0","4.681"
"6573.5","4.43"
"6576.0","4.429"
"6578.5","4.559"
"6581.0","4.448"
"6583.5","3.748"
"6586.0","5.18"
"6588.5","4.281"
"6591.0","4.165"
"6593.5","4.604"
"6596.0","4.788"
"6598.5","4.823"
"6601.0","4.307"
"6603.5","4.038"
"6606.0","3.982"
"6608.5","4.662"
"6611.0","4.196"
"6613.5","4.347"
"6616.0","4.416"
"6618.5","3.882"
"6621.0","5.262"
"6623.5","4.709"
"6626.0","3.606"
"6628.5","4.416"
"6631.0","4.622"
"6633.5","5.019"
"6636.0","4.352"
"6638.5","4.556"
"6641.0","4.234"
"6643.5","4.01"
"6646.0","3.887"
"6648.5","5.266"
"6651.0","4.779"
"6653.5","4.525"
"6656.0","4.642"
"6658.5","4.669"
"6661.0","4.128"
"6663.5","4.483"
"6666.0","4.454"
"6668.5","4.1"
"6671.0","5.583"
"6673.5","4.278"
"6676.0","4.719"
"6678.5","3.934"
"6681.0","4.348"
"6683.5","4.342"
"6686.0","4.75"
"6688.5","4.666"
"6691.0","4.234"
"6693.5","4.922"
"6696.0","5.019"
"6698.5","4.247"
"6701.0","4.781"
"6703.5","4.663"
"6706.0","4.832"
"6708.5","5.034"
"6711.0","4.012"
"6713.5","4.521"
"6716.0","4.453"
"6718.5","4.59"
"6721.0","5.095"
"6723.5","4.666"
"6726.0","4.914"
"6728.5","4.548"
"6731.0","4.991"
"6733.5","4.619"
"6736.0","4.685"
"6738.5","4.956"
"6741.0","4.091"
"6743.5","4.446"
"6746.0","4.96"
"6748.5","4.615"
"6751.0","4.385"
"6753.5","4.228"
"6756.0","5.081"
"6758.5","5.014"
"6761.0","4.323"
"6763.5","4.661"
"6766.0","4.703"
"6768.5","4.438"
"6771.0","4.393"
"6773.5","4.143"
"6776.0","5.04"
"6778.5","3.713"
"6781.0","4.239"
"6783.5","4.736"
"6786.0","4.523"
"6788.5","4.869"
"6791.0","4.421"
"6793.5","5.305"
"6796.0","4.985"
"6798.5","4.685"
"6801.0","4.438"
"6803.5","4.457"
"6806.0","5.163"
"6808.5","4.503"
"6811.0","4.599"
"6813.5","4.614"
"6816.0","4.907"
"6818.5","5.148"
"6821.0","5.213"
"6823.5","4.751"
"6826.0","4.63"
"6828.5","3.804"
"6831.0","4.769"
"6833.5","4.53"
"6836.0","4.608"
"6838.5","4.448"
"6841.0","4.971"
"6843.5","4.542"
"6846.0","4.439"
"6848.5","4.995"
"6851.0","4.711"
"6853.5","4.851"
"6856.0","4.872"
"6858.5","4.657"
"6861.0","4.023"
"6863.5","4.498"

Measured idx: 0.99 AA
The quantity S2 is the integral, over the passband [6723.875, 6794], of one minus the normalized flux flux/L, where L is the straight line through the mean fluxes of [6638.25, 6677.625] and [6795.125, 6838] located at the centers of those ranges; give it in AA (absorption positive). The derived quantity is 0.3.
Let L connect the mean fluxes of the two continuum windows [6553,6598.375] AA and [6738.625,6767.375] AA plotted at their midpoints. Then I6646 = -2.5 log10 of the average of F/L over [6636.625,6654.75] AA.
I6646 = 0.03 mag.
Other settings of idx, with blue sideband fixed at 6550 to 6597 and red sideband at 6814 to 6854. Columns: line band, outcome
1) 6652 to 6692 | 0.9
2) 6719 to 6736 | -0.5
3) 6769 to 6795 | 0.7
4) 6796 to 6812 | 0.1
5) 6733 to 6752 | 0.2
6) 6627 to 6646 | 0.7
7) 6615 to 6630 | 0.6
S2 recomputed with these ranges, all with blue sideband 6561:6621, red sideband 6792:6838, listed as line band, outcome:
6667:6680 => 0.09 AA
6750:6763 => 0.10 AA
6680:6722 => -0.32 AA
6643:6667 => 0.14 AA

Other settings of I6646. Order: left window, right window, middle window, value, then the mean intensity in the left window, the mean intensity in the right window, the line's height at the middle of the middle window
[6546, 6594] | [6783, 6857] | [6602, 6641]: 0.04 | 4.54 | 4.72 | 4.58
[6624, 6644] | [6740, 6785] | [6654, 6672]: -0.04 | 4.38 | 4.51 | 4.41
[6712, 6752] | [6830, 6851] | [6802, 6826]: -0.03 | 4.66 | 4.66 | 4.66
